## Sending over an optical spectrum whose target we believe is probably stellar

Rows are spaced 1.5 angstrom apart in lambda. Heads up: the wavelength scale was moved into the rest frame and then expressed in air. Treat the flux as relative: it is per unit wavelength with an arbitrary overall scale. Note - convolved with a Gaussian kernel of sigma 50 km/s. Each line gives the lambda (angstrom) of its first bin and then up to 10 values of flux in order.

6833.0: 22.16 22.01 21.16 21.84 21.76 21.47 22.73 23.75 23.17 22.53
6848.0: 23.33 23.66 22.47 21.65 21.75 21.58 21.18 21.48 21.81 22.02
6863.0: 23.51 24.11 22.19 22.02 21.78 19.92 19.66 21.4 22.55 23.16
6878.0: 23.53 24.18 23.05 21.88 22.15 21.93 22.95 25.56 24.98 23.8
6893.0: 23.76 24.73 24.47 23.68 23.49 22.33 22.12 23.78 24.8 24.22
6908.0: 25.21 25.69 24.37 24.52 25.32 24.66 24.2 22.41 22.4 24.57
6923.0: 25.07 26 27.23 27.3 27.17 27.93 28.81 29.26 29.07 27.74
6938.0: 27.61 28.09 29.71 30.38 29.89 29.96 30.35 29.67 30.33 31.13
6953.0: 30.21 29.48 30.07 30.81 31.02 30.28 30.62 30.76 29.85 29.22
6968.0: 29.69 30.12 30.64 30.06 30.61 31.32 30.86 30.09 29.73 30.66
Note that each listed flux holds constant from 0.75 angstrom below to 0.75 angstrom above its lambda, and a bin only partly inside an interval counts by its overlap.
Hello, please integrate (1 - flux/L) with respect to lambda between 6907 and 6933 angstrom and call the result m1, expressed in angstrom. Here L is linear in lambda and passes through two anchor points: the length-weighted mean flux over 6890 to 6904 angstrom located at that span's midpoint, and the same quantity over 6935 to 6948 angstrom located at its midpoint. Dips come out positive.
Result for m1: 1.0 angstrom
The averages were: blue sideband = 23.6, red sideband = 29.2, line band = 25.5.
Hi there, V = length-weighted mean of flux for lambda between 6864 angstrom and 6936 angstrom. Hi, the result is 24.2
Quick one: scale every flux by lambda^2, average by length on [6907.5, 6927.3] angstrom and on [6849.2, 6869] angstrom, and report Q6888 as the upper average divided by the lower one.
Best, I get 1.14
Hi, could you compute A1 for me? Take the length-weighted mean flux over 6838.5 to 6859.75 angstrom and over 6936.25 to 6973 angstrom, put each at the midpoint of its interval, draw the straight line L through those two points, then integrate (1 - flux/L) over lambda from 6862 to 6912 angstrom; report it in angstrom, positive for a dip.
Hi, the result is 3.6 angstrom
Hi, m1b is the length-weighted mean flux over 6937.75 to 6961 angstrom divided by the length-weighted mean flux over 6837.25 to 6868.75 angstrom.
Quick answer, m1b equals 1.3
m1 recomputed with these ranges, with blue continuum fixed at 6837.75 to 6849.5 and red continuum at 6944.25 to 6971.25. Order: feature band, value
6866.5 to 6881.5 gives 1.6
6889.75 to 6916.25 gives 2.4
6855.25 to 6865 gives 0.6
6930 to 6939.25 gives 0.1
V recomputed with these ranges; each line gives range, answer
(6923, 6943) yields 28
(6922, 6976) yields 29.3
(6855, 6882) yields 22.2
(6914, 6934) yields 25.9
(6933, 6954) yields 29.5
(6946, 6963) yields 30.4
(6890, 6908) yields 23.9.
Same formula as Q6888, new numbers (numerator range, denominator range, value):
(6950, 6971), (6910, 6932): 1.21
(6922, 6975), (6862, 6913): 1.28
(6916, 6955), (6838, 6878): 1.29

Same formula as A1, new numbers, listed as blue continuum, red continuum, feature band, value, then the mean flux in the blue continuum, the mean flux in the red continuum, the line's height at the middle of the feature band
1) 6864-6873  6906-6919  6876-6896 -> -0.71 angstrom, 21.5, 24.6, 22.7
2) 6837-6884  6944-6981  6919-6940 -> 0.58 angstrom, 22.3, 30.3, 27.7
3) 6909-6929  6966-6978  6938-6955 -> -1.27 angstrom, 25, 30.3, 27.8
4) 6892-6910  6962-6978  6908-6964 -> -1.34 angstrom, 24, 30.3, 27.2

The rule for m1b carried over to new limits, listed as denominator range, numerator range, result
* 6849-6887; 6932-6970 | 1.34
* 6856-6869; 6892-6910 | 1.08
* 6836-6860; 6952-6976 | 1.36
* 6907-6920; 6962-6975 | 1.24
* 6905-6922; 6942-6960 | 1.24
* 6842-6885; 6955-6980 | 1.36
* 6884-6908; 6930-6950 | 1.23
